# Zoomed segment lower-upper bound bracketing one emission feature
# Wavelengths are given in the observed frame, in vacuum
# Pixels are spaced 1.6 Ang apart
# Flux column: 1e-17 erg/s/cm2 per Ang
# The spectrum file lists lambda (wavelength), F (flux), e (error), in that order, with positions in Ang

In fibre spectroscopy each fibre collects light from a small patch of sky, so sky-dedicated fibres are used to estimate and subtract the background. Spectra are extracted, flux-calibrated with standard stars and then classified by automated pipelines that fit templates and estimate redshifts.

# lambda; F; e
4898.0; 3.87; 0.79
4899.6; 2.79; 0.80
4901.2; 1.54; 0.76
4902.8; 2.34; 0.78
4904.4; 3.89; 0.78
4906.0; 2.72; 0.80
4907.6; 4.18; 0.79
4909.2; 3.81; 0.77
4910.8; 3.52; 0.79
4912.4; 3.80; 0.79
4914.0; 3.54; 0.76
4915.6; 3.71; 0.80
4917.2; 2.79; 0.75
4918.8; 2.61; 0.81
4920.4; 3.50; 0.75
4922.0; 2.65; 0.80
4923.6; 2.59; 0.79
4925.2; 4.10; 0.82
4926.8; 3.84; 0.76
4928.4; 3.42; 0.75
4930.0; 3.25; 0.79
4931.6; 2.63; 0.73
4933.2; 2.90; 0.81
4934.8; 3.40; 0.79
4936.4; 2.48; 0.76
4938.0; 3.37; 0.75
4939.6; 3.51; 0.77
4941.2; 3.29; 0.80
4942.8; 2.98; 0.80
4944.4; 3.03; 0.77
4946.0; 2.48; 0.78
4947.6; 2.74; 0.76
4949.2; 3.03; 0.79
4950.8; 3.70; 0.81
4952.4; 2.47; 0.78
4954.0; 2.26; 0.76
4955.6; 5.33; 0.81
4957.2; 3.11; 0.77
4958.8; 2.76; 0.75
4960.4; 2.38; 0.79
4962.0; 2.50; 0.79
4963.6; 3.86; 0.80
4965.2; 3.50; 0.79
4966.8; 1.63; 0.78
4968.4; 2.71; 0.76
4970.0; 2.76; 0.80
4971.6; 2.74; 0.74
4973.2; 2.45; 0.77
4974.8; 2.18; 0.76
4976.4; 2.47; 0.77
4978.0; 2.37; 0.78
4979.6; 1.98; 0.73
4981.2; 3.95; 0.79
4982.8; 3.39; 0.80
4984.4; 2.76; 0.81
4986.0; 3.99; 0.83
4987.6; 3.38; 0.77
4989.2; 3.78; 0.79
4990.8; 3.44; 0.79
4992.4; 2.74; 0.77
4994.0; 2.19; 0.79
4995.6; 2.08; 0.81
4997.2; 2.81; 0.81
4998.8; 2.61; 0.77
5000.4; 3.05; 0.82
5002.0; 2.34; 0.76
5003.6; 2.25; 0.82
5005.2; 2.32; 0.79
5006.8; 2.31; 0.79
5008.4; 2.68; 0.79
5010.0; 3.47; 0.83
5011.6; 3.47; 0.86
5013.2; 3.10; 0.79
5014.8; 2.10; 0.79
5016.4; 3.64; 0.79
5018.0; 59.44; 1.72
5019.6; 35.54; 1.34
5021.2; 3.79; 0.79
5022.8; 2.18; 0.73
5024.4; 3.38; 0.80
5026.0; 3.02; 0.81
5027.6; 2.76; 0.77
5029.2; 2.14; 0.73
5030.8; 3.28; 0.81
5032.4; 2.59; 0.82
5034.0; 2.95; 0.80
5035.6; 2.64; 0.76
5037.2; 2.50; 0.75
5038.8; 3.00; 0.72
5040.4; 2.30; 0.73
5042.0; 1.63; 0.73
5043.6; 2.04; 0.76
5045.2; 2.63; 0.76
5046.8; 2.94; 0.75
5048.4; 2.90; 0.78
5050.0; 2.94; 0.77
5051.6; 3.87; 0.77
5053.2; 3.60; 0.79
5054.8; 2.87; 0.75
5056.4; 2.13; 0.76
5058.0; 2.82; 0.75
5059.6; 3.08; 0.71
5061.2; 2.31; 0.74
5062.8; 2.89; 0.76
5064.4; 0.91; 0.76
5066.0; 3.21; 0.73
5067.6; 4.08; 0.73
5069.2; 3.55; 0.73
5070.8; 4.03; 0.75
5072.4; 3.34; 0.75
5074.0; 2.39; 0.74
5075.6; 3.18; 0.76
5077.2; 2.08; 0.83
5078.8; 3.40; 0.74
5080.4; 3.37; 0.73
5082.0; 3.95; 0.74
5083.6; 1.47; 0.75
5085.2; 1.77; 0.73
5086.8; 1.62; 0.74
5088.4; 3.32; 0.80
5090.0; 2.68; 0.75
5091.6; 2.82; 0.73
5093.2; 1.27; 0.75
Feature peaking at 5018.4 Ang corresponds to H-beta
